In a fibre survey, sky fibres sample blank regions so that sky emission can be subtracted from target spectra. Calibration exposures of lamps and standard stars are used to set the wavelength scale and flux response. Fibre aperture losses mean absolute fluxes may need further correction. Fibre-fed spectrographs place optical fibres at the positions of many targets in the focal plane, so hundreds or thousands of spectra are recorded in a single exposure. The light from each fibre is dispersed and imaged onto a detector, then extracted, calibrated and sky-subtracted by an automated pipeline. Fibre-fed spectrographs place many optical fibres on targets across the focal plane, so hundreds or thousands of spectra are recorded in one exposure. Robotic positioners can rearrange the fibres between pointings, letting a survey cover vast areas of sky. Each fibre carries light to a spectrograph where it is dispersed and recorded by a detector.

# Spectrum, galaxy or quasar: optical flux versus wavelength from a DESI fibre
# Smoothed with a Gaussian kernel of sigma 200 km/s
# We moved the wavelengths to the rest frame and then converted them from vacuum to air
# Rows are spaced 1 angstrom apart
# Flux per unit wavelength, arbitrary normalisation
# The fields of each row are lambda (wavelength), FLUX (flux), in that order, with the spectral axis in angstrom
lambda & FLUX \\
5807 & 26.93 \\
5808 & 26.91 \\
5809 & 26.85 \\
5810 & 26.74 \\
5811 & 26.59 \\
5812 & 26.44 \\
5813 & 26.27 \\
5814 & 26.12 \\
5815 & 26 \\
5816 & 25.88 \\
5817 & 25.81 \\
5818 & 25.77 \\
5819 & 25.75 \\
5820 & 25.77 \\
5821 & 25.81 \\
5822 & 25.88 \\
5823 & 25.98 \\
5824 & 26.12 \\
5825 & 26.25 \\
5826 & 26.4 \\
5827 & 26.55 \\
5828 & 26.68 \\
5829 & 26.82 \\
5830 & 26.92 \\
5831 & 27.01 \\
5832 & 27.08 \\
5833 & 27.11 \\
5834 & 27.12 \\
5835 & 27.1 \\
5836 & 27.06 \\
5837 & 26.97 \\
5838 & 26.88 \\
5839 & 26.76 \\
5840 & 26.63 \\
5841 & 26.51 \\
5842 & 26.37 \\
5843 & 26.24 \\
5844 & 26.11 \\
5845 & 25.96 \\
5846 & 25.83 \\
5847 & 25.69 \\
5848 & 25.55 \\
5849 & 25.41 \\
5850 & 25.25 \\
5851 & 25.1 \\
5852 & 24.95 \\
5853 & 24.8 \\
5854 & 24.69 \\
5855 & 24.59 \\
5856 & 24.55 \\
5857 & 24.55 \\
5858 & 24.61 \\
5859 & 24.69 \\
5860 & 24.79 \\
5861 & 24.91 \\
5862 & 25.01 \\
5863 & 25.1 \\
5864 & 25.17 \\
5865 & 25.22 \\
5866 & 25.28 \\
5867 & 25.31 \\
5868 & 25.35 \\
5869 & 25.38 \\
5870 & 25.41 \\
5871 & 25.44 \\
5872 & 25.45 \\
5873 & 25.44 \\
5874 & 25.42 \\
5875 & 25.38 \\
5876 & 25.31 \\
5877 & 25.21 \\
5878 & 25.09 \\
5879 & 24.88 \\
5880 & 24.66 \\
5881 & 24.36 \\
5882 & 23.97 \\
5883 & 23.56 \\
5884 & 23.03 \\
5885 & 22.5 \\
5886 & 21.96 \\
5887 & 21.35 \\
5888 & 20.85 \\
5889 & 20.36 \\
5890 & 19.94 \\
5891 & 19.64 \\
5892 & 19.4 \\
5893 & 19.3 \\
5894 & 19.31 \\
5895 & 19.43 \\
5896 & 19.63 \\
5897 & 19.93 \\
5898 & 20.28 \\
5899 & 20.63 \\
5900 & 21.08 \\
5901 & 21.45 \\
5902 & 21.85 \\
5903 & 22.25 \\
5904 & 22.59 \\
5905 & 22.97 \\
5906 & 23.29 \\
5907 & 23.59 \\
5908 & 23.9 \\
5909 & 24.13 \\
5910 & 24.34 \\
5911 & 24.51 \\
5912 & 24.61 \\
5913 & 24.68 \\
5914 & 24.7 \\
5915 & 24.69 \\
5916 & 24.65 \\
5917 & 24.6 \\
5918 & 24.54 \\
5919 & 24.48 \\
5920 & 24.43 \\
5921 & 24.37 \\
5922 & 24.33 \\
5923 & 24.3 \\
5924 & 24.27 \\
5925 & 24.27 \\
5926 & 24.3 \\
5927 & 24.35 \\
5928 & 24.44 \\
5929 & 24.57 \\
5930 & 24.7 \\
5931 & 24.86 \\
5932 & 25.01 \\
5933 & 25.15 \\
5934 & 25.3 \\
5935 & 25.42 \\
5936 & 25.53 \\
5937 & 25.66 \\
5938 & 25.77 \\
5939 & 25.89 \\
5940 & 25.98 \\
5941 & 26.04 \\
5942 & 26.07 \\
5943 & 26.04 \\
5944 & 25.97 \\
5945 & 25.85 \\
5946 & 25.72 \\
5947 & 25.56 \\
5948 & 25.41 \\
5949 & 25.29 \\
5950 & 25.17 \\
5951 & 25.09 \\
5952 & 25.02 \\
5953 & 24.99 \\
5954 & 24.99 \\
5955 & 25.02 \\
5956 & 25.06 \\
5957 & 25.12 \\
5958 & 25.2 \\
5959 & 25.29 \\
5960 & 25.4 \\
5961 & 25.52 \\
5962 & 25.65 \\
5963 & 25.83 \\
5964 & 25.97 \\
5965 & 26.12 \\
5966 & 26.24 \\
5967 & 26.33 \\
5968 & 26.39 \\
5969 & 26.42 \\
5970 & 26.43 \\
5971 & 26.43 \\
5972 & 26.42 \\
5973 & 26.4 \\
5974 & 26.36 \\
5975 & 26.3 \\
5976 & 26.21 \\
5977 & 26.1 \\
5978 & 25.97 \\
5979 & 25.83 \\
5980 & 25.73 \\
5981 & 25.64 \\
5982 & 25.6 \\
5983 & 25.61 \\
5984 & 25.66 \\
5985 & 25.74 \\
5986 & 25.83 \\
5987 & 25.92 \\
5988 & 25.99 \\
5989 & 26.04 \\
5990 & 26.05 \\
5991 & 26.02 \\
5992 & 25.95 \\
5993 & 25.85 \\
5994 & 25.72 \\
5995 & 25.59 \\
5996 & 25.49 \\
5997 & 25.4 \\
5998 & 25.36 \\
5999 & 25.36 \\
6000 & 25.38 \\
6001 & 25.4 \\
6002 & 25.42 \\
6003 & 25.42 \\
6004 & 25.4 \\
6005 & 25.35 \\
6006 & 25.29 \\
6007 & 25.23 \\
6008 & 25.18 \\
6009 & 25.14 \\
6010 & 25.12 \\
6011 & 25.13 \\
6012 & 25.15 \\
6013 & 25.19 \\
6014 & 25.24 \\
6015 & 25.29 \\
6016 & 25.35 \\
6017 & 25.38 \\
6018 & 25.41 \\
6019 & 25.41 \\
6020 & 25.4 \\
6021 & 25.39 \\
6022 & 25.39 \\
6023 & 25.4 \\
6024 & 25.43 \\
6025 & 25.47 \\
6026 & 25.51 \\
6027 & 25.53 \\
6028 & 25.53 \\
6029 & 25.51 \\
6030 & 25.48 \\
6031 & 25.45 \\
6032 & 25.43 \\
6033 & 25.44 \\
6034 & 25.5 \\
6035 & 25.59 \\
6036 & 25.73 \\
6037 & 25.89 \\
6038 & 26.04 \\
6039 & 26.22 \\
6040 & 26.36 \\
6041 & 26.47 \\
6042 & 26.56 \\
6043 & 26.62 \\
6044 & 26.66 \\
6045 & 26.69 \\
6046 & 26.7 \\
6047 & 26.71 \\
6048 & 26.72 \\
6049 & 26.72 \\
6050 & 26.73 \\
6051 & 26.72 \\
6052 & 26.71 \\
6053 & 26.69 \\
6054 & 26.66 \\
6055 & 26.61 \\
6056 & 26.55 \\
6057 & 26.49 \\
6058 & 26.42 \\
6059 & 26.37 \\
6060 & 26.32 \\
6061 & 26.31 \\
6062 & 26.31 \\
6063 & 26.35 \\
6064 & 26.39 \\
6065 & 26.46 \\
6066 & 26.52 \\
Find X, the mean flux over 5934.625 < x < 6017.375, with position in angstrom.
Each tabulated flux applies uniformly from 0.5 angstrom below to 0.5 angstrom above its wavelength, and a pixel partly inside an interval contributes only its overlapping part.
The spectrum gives 25.7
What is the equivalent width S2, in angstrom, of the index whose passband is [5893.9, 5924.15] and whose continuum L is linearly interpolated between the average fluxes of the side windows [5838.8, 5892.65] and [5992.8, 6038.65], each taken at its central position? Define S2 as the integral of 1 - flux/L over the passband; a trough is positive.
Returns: 2.1 angstrom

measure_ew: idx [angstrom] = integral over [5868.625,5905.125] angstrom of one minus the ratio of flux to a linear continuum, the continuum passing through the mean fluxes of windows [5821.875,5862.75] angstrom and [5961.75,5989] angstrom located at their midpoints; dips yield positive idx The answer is 4.8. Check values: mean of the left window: 25.9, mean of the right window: 26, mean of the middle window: 22.5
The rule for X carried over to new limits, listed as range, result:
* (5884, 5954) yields 23.7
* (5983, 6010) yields 25.6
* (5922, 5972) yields 25.4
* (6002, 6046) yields 25.6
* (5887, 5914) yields 21.7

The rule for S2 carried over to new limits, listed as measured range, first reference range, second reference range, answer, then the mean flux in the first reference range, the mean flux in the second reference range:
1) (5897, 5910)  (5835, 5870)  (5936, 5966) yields 1.6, 25.5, 25.6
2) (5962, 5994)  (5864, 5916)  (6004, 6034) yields -1.8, 23.1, 25.4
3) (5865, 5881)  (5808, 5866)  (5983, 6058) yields 0.4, 25.9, 25.8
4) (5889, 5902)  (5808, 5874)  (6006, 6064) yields 2.9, 25.9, 25.9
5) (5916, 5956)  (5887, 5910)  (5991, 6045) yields -4.4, 21.2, 25.6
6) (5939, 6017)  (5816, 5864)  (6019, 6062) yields 1.1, 25.9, 26.1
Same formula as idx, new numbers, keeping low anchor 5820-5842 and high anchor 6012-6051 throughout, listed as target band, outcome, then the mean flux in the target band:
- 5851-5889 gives 2.8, 24.5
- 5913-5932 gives 1.3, 24.5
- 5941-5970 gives 0.6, 25.6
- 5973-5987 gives 0.1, 25.9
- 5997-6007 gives 0.2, 25.4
